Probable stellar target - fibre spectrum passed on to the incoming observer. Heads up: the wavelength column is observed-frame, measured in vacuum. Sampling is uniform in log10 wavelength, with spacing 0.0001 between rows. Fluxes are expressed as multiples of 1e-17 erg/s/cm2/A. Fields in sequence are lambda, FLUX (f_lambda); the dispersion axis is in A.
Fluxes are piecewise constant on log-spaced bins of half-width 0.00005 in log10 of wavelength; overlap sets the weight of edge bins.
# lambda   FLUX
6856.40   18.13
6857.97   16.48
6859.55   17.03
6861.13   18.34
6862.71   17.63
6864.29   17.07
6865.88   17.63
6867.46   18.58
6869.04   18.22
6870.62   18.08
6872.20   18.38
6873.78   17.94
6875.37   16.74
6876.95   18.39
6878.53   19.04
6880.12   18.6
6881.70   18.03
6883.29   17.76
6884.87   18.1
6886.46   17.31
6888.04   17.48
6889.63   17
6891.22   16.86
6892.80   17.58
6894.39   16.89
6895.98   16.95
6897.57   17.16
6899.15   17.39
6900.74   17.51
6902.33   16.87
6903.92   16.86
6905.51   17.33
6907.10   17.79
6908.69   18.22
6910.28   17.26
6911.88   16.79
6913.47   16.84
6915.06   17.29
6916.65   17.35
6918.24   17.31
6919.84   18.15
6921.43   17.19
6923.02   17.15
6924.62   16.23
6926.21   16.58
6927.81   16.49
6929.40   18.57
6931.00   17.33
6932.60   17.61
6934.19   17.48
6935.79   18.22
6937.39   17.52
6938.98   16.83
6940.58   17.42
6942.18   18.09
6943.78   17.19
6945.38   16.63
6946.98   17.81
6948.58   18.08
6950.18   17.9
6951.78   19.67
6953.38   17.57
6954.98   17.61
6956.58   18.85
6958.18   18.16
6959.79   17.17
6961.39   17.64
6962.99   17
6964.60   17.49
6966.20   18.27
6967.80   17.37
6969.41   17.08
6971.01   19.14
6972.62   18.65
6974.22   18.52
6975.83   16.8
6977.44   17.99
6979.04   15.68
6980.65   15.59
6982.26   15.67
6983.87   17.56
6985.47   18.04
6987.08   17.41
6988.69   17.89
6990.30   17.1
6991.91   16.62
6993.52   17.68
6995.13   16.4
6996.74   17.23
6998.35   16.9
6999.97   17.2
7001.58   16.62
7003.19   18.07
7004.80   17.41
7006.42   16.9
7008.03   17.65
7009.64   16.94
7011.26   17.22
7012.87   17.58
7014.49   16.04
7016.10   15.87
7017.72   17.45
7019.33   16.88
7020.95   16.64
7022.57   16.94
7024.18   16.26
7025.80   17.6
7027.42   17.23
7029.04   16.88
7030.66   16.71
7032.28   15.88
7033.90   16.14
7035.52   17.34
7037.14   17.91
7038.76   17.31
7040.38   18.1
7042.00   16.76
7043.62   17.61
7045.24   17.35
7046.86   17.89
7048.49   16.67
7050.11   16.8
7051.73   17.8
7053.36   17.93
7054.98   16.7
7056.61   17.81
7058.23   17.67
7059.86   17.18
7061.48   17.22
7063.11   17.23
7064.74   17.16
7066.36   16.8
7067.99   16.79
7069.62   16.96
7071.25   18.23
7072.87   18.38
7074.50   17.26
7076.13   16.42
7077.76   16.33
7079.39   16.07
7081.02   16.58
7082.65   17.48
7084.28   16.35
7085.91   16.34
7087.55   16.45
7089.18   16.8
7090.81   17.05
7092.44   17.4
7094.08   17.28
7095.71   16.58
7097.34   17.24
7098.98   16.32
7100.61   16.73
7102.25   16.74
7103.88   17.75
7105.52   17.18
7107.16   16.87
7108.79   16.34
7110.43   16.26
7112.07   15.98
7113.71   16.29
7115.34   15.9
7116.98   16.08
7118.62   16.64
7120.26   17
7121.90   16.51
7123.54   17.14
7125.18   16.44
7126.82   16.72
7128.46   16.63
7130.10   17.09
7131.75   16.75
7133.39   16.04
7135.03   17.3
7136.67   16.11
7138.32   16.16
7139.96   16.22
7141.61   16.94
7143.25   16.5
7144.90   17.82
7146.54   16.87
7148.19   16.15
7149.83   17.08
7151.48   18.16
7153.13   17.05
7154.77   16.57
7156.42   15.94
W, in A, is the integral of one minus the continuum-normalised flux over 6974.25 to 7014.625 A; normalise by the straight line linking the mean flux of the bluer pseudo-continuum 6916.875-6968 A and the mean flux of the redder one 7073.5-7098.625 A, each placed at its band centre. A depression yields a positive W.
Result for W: 0.5 A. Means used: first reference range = 17.6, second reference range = 16.8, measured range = 17.1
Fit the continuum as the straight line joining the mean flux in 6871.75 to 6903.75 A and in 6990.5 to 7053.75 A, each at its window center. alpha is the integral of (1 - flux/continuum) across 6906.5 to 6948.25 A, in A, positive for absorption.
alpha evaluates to 0.2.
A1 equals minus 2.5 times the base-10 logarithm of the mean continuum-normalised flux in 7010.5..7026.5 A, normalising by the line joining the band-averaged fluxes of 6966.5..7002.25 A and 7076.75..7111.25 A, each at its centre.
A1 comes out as 0.02 mag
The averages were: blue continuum 17.2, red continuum 16.8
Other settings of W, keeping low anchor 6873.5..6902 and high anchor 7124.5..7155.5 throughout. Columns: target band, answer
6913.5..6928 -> 0.31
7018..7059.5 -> -0.15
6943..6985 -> -0.60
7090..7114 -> 0.12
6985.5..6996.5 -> 0.00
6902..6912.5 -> 0.11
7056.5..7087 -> -0.10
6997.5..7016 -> 0.11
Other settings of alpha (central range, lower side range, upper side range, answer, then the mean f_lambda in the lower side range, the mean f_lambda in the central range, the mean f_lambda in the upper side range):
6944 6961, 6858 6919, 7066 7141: -0.59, 17.6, 17.9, 16.7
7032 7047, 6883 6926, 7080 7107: -0.22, 17.3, 17.3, 16.9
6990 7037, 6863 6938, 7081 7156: 0.42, 17.5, 17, 16.7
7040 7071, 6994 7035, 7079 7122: -0.90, 16.9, 17.3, 16.7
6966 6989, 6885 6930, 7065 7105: -0.39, 17.2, 17.4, 16.9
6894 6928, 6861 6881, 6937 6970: 1.31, 18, 17.2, 17.7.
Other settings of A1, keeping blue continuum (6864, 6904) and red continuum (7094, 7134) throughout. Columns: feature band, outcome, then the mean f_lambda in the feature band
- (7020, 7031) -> 0.01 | 16.9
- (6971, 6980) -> -0.02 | 17.6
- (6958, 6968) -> -0.02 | 17.6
